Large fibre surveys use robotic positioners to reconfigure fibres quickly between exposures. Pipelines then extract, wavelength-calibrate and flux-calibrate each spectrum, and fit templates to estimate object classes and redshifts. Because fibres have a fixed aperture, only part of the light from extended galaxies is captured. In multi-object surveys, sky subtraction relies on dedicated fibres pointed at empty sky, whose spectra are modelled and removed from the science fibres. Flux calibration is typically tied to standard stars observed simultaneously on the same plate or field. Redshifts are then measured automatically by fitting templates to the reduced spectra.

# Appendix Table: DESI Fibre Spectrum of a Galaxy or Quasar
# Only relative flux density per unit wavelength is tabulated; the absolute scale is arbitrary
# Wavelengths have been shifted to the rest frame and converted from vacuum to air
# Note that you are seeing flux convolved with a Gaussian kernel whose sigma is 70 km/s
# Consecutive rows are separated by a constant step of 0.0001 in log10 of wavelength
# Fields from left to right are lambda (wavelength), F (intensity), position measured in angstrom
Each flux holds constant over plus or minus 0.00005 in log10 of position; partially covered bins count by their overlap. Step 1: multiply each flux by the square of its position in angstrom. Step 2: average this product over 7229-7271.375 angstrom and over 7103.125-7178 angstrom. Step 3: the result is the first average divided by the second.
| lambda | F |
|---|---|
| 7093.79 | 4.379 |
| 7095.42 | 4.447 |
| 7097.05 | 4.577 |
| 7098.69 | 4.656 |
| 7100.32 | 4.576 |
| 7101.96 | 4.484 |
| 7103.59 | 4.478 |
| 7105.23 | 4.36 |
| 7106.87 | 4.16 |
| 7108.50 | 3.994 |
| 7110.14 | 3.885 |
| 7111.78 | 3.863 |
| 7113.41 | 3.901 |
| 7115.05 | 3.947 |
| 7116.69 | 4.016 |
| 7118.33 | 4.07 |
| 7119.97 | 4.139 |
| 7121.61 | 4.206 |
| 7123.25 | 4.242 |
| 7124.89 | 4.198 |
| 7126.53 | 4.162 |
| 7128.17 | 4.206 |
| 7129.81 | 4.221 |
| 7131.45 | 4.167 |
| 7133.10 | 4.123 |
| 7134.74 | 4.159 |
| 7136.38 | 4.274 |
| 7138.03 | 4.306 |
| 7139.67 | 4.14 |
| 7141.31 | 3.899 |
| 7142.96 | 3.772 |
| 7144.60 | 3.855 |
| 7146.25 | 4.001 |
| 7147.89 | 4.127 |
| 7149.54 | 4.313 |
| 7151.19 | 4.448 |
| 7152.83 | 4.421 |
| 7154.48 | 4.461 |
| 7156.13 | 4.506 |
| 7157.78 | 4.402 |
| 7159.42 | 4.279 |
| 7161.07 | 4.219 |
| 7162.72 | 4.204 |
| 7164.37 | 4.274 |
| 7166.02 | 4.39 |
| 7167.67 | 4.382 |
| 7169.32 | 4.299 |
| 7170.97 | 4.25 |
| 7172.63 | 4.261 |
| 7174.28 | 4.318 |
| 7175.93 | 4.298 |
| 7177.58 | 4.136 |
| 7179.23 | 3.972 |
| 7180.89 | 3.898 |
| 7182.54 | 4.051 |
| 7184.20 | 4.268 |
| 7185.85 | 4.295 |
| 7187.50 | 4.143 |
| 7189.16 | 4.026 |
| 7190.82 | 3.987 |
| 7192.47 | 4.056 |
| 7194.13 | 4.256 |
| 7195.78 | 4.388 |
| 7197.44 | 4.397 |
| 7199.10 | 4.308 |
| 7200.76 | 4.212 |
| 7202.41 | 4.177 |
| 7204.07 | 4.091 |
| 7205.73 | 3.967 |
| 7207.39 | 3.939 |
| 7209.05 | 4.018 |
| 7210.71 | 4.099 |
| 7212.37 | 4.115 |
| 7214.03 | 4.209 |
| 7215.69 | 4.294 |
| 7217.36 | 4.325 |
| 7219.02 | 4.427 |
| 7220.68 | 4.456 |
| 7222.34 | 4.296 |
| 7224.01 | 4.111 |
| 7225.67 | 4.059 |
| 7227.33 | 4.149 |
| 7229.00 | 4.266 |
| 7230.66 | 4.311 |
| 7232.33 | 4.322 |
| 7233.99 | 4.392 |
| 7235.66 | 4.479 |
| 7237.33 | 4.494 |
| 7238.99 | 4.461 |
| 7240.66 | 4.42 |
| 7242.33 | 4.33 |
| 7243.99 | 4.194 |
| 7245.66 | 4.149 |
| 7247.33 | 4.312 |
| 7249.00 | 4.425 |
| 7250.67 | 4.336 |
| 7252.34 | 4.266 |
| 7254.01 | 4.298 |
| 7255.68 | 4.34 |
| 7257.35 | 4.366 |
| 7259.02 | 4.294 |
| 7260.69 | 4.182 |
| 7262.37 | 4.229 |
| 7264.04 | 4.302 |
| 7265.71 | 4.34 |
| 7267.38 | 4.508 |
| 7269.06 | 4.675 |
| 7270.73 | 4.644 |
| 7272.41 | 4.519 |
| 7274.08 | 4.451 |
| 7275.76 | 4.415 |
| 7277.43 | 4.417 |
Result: 1.07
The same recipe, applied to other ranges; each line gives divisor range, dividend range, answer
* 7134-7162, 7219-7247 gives 1.05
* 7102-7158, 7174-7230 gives 1.02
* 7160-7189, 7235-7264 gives 1.05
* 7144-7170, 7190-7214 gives 0.98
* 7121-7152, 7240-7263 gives 1.07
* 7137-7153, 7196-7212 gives 1.02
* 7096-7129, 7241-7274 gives 1.08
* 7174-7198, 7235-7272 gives 1.07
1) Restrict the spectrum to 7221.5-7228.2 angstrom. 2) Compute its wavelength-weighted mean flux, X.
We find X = 4.15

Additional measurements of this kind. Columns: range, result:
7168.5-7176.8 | 4.28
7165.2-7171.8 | 4.33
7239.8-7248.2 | 4.28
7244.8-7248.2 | 4.23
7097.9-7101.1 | 4.62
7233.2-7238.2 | 4.45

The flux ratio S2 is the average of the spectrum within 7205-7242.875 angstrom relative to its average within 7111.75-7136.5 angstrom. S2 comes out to 1.03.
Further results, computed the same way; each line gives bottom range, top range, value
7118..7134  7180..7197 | 0.99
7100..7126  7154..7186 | 1.03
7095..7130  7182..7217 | 0.99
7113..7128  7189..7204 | 1.02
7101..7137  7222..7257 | 1.04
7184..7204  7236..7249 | 1.03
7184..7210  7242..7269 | 1.04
